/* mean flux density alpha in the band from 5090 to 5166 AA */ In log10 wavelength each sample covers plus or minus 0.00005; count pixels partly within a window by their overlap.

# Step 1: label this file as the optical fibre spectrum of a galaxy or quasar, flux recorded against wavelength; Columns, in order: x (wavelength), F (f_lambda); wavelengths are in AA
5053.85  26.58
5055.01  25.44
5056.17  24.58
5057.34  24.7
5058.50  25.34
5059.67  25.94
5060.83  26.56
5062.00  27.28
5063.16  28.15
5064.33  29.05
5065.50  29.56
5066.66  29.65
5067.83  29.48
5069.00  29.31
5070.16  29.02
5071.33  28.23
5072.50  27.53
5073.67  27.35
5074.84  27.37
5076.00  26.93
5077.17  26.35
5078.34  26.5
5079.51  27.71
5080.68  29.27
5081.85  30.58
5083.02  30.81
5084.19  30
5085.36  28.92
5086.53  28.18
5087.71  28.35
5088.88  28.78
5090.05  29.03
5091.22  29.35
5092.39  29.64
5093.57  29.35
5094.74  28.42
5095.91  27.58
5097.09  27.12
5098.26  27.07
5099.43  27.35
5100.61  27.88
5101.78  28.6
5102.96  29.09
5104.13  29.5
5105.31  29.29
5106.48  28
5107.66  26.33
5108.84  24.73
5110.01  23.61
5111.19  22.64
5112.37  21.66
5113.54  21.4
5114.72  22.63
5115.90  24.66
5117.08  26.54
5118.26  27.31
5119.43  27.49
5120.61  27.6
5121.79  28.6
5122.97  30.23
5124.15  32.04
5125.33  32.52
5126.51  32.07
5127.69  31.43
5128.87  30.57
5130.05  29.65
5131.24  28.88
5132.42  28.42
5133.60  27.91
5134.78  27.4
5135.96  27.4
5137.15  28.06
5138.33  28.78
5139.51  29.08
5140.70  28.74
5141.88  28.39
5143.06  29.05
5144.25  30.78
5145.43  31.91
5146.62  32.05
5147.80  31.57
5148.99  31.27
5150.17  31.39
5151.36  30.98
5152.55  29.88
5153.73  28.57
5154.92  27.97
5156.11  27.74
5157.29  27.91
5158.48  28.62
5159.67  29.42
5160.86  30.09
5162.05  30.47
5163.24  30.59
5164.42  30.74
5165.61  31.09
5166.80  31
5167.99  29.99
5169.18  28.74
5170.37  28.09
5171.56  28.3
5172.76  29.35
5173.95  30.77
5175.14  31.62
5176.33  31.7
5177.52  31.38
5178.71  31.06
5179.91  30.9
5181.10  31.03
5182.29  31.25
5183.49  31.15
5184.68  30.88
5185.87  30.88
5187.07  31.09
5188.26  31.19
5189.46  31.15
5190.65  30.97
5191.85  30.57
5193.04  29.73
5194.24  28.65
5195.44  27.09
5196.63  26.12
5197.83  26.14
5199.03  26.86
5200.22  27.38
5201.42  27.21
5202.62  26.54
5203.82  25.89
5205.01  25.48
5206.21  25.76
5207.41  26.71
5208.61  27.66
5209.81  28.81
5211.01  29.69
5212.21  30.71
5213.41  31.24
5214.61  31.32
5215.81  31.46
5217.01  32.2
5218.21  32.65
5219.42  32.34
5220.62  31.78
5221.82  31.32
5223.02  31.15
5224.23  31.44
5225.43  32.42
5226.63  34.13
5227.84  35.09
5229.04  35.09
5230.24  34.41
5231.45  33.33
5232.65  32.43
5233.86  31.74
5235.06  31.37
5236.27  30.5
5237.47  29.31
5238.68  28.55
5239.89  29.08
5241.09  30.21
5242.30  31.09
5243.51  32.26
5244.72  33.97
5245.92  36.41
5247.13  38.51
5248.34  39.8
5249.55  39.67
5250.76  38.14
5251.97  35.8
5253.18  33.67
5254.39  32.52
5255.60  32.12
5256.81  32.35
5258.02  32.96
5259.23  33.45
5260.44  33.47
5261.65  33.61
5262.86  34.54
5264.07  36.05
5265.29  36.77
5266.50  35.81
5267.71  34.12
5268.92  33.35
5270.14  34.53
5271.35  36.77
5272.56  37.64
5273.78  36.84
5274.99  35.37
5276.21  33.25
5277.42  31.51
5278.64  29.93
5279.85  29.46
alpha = 28.6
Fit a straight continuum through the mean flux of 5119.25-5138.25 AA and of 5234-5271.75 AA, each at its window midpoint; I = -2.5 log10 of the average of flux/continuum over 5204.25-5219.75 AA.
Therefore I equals 0.10 mag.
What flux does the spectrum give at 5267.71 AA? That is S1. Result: 34.12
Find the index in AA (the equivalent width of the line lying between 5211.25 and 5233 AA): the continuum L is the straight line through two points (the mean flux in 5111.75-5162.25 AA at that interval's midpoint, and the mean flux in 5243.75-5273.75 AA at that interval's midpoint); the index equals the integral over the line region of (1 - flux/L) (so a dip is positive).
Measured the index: 0.6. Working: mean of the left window 28.8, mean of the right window 35.2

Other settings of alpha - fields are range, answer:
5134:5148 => 29.4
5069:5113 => 27.8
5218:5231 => 32.9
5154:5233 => 30.1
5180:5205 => 29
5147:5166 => 29.9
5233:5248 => 32.1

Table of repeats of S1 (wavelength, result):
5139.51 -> 29.08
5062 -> 27.28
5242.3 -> 31.09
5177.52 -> 31.38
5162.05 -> 30.47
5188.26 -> 31.19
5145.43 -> 31.91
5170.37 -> 28.09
